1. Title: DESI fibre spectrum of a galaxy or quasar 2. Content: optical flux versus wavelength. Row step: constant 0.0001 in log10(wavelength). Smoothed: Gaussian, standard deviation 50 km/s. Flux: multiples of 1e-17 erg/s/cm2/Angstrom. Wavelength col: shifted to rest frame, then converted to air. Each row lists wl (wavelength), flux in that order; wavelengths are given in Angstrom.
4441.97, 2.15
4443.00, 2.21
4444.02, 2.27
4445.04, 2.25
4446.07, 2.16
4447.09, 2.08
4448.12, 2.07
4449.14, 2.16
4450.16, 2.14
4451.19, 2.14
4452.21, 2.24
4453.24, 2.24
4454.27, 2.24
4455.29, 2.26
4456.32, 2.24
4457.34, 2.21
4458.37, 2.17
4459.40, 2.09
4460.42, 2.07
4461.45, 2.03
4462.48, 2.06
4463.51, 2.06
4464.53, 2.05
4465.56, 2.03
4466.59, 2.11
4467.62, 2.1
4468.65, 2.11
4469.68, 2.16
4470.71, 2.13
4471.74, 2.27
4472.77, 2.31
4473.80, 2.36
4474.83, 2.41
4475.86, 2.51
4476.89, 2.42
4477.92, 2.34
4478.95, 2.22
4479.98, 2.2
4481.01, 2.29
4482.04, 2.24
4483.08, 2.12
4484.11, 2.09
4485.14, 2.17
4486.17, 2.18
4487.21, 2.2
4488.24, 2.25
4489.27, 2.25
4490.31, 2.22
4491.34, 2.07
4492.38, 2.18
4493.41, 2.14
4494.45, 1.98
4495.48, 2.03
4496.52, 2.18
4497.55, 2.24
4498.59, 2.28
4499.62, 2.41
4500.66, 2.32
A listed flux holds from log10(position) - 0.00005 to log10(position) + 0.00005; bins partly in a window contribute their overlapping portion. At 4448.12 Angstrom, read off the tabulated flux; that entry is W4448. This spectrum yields 2.07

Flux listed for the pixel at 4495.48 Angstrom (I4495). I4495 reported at 2.03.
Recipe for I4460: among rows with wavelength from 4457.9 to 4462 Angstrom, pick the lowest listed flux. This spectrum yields 2.03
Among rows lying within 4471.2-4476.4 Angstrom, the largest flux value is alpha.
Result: 2.51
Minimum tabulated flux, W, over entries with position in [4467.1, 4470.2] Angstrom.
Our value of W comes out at 2.1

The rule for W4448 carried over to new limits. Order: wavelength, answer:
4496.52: 2.18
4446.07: 2.16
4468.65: 2.11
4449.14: 2.16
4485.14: 2.17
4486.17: 2.18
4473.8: 2.36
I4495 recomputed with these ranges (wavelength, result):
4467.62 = 2.1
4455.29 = 2.26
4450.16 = 2.14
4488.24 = 2.25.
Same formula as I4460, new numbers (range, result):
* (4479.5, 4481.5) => 2.2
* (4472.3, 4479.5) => 2.22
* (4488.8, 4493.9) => 2.07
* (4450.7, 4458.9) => 2.14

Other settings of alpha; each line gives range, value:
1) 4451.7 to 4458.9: 2.26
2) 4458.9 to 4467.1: 2.11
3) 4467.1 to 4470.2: 2.16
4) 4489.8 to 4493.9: 2.22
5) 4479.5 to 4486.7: 2.29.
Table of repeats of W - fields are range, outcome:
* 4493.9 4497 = 1.98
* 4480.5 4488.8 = 2.09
